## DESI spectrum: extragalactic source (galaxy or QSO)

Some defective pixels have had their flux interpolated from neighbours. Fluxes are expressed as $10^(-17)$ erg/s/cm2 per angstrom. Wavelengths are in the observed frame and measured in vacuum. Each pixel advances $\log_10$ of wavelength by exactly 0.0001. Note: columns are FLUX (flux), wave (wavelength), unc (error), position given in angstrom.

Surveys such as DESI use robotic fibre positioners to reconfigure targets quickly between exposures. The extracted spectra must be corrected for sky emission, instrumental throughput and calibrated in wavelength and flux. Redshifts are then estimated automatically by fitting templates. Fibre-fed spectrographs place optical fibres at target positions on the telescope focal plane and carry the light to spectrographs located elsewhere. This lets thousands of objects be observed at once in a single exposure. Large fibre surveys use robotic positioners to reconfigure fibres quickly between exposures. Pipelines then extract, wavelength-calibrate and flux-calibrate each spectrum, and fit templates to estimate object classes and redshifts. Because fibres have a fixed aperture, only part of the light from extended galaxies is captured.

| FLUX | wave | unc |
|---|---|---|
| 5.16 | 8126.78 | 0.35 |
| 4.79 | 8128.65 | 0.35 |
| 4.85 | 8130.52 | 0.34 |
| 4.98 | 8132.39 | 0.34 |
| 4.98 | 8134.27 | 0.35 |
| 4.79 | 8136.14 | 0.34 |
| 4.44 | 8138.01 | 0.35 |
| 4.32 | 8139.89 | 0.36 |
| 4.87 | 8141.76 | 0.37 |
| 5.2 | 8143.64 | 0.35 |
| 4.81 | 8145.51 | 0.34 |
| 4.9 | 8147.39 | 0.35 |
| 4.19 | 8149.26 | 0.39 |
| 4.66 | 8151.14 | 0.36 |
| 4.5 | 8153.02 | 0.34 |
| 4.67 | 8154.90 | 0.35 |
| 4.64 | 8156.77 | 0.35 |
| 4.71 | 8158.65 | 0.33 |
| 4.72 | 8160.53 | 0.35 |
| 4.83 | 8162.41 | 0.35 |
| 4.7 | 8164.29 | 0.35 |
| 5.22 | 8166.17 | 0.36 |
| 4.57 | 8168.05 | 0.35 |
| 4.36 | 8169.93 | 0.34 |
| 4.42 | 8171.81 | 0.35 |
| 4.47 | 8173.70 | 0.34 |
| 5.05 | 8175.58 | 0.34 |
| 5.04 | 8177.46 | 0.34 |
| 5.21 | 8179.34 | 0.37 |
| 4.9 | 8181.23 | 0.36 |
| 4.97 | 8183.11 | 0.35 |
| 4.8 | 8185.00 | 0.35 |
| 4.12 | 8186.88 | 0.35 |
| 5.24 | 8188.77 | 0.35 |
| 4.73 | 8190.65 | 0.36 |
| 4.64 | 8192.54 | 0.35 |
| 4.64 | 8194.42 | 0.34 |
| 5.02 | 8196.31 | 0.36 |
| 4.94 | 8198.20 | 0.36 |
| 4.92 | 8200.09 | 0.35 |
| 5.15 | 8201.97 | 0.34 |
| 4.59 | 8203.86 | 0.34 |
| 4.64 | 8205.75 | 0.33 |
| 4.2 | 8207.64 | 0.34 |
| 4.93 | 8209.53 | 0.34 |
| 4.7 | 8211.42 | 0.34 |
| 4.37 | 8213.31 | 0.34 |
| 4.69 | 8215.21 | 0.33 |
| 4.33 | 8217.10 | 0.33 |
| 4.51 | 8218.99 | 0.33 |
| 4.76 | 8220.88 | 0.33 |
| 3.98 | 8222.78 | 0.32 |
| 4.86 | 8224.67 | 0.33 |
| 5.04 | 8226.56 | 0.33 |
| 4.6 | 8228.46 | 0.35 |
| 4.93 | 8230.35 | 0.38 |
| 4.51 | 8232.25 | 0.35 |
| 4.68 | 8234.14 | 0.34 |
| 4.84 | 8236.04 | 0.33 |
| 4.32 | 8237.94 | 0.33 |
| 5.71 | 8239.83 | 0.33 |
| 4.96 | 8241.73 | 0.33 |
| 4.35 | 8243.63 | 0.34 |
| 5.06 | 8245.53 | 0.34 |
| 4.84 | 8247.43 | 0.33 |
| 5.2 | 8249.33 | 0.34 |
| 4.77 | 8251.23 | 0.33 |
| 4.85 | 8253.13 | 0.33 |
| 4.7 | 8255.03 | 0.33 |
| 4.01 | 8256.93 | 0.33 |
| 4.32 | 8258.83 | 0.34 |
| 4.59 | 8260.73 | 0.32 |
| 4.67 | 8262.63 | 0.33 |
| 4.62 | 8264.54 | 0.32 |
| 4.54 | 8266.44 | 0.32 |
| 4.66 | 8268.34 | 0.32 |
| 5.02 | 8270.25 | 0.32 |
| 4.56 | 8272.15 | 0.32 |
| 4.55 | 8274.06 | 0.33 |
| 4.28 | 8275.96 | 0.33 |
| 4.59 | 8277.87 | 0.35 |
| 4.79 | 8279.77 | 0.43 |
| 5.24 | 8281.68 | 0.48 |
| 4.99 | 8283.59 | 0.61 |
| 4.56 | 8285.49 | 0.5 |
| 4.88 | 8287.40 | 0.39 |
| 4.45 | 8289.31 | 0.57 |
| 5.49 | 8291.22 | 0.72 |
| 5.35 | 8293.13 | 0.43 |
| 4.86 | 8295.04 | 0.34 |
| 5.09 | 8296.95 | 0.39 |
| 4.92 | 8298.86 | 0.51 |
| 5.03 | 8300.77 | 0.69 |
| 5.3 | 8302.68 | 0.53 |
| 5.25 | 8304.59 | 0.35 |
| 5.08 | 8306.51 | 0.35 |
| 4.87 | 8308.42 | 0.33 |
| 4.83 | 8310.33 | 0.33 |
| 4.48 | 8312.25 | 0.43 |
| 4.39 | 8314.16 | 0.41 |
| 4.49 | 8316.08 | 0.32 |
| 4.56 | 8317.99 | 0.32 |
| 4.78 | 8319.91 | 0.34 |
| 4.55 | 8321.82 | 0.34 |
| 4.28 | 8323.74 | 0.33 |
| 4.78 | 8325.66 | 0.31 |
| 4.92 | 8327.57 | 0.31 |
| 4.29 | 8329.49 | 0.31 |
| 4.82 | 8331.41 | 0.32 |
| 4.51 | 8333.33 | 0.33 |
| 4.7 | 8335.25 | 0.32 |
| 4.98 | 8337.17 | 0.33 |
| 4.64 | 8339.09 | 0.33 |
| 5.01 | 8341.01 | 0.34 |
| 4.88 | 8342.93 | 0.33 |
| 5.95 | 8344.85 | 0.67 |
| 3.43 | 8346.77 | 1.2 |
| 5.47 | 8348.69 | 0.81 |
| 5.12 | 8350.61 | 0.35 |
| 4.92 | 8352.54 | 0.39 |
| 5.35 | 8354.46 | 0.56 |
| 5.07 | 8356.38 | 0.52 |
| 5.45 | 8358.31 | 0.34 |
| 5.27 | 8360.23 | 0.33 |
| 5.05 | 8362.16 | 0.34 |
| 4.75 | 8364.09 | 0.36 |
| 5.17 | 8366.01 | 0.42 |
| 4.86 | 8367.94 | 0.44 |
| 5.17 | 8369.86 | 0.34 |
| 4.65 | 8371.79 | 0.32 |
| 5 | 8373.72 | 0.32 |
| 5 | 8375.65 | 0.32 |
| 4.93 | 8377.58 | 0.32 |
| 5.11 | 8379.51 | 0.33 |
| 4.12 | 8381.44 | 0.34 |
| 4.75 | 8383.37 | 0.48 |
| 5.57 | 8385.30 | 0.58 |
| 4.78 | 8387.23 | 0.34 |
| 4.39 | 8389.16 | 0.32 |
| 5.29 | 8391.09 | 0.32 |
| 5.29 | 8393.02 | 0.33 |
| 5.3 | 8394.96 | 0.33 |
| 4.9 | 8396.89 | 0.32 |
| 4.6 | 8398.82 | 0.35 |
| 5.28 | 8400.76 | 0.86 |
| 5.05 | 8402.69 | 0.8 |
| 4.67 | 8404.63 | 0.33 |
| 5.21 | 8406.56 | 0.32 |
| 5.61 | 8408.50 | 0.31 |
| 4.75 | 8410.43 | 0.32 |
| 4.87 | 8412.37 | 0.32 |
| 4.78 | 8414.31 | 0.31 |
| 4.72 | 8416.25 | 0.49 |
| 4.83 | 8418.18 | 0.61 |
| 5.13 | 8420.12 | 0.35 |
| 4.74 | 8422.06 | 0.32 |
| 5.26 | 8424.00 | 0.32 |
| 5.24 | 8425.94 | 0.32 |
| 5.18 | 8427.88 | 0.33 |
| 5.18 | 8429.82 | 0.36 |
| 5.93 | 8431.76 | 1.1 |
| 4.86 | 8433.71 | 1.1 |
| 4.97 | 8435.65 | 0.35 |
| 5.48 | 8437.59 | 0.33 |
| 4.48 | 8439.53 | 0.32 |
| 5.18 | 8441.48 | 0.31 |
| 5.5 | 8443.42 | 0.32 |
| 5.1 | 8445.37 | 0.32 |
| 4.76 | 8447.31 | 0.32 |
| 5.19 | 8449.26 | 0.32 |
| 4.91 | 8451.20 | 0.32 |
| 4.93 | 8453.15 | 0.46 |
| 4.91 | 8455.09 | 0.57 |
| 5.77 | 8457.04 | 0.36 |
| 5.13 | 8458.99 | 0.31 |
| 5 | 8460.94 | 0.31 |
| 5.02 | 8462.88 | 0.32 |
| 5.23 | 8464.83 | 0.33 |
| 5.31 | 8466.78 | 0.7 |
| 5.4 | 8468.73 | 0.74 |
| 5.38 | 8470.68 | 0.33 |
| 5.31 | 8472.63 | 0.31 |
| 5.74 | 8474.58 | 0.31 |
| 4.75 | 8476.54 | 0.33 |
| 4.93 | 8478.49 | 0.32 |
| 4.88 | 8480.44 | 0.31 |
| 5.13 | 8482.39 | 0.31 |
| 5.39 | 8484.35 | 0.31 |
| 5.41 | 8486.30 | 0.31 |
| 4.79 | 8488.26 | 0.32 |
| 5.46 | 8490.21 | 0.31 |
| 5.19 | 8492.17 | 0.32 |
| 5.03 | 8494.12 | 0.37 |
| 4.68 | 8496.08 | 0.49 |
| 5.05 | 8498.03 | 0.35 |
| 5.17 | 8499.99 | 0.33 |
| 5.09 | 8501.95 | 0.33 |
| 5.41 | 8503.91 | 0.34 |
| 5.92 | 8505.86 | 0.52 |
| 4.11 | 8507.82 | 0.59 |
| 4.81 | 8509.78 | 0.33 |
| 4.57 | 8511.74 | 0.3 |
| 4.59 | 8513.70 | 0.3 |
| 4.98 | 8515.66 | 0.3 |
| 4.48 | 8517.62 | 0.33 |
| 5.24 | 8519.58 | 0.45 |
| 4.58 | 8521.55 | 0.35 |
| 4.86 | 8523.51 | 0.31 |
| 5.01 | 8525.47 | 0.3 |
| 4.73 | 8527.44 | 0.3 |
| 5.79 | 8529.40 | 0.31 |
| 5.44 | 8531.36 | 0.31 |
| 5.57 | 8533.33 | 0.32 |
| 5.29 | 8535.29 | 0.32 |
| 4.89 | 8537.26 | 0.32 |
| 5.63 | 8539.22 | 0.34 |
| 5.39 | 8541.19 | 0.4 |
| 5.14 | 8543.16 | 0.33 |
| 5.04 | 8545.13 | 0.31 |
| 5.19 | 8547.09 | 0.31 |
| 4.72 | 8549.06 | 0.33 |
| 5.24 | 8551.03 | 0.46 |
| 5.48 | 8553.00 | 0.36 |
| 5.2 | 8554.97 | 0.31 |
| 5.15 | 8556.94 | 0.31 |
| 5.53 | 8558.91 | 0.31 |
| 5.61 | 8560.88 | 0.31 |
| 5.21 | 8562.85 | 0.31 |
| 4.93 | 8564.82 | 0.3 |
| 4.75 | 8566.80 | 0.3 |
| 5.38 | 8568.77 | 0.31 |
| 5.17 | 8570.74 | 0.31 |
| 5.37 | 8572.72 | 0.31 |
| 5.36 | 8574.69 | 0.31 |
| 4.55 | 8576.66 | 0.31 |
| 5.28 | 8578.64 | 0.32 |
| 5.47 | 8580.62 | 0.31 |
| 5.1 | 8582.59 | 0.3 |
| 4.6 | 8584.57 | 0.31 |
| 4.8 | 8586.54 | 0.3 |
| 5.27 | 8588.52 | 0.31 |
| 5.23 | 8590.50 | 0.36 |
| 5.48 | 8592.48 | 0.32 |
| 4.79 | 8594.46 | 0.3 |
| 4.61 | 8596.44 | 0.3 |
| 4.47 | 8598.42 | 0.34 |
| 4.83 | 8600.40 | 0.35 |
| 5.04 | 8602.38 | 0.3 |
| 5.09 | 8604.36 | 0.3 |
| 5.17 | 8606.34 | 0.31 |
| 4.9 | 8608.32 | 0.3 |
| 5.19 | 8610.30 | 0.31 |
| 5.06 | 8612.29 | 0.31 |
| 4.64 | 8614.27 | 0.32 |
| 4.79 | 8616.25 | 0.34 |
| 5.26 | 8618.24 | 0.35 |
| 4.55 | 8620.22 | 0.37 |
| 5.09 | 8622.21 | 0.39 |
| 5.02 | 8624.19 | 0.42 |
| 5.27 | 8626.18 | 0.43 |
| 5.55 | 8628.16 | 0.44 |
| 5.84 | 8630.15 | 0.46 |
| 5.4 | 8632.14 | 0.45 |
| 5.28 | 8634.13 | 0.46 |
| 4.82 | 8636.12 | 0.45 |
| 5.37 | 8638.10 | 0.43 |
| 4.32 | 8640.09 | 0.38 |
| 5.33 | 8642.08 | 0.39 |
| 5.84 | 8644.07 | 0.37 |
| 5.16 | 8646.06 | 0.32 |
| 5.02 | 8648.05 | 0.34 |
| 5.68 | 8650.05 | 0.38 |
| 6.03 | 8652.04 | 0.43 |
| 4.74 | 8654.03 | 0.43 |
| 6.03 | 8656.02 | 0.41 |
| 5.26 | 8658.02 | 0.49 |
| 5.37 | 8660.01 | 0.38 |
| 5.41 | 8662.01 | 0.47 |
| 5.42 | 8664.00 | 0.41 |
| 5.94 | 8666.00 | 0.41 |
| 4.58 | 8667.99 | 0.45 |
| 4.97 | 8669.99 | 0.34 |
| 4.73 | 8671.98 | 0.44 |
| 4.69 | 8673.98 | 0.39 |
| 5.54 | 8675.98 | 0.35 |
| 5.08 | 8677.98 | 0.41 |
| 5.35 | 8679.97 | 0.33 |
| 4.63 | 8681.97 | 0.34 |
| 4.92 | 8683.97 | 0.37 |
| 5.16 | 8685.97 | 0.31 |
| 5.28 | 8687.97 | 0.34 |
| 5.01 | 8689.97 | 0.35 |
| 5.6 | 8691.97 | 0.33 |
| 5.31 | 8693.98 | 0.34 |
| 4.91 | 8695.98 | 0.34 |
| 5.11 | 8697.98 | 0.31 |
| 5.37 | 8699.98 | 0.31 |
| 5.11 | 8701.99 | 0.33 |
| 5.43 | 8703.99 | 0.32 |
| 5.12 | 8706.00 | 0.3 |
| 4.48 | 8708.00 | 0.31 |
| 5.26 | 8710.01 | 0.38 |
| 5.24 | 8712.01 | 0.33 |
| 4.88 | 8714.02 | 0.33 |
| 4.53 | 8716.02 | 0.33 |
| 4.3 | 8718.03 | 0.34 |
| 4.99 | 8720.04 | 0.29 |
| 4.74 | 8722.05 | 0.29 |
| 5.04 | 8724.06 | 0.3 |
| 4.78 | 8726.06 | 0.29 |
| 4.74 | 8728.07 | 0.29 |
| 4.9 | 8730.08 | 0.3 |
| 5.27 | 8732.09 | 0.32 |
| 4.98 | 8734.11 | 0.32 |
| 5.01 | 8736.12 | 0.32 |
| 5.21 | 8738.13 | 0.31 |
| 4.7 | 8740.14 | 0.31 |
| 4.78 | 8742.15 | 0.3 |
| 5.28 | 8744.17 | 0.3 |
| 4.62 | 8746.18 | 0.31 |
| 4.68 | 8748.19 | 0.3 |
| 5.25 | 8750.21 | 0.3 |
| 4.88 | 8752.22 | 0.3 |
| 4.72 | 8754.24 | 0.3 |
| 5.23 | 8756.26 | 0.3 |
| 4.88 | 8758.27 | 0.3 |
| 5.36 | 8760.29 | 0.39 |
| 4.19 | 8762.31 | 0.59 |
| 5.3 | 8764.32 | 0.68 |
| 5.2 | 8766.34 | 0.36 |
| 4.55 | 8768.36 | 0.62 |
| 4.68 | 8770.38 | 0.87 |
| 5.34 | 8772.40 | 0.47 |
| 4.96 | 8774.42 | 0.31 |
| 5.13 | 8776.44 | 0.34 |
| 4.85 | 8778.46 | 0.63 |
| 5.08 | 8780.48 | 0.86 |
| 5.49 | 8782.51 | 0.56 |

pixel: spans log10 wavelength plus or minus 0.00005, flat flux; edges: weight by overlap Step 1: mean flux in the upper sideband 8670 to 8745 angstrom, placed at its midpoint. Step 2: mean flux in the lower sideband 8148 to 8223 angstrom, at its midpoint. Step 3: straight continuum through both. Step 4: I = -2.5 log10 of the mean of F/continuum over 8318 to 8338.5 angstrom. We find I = 0.030 mag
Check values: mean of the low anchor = 4.7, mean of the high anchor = 5.01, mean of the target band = 4.65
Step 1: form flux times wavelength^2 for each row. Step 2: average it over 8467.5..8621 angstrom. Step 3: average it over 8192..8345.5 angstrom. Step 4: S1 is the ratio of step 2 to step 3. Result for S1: 1.14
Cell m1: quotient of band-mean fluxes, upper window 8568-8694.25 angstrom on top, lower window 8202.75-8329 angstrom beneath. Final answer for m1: 1.09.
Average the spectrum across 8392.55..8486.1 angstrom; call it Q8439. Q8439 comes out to 5.11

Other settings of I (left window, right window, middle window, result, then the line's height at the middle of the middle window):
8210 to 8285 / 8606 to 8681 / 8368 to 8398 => -0.02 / 4.87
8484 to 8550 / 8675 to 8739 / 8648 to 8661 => -0.09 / 5.05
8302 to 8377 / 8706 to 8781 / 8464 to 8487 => -0.07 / 4.89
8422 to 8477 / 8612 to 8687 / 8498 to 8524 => 0.06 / 5.18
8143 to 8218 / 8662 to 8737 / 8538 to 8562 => -0.07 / 4.95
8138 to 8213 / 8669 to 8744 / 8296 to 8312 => -0.05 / 4.81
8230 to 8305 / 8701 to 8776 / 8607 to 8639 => -0.05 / 4.9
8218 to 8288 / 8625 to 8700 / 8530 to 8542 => -0.06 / 5.08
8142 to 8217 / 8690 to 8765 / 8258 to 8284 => 0.03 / 4.78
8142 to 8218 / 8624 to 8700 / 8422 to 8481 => -0.03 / 5.02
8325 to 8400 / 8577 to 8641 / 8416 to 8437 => -0.03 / 4.96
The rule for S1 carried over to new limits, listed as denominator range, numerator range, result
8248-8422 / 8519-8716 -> 1.13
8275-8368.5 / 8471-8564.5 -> 1.10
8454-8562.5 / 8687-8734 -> 1.02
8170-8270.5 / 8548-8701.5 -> 1.20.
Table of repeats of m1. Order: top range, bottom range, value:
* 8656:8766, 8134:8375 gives 1.05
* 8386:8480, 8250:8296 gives 1.08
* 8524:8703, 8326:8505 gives 1.02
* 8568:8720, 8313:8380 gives 1.05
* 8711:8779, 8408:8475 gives 0.96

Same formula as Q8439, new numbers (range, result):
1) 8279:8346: 4.85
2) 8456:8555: 5.13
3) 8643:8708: 5.23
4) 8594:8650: 5.07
